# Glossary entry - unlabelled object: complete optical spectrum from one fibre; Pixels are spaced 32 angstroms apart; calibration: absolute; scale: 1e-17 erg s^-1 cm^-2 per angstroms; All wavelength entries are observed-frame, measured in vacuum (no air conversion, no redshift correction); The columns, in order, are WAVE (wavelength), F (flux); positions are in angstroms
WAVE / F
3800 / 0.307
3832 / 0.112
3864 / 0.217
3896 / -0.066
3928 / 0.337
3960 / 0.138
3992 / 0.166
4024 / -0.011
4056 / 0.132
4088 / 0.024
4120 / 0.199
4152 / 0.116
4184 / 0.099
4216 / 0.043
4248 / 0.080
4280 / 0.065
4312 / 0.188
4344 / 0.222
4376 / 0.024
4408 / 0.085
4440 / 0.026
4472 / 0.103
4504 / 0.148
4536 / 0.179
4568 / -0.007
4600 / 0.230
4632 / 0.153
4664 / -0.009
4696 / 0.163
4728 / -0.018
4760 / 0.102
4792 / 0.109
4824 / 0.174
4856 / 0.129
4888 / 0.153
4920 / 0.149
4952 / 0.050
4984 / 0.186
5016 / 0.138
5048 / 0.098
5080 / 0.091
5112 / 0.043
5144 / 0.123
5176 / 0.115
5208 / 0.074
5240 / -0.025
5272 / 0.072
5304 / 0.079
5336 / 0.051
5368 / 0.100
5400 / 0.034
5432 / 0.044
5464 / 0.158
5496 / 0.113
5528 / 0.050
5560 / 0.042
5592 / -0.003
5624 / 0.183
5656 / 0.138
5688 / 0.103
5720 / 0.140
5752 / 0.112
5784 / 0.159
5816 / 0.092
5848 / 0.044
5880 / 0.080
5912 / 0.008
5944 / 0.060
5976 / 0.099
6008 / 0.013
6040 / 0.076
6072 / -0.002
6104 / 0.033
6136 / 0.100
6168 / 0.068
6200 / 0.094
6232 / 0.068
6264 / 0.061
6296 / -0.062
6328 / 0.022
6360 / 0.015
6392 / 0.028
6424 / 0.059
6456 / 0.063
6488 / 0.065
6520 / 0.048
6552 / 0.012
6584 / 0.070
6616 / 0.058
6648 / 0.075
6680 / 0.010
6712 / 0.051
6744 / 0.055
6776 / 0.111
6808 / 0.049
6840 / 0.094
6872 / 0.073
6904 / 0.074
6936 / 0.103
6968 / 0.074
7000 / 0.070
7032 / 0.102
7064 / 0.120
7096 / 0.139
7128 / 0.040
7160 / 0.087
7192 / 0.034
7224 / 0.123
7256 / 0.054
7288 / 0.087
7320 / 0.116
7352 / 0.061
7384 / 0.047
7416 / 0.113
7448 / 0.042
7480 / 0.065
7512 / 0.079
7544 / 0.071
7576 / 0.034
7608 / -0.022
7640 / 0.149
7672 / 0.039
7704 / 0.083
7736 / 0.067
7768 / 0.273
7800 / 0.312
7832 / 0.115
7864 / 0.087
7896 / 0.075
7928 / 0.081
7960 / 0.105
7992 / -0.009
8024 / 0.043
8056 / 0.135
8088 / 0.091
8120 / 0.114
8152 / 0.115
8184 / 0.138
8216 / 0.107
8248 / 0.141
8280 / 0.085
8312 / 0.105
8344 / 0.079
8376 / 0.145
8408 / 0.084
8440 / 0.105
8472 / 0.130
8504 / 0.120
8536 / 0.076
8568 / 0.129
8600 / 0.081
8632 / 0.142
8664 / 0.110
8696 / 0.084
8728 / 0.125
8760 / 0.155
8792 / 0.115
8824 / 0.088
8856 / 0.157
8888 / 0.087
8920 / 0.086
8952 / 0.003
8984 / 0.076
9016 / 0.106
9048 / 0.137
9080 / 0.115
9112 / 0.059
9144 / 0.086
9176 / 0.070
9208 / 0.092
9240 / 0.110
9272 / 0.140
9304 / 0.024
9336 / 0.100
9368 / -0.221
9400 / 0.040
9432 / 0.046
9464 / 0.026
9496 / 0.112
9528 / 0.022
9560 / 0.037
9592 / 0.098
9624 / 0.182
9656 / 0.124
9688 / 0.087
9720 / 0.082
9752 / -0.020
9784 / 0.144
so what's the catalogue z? 1.09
